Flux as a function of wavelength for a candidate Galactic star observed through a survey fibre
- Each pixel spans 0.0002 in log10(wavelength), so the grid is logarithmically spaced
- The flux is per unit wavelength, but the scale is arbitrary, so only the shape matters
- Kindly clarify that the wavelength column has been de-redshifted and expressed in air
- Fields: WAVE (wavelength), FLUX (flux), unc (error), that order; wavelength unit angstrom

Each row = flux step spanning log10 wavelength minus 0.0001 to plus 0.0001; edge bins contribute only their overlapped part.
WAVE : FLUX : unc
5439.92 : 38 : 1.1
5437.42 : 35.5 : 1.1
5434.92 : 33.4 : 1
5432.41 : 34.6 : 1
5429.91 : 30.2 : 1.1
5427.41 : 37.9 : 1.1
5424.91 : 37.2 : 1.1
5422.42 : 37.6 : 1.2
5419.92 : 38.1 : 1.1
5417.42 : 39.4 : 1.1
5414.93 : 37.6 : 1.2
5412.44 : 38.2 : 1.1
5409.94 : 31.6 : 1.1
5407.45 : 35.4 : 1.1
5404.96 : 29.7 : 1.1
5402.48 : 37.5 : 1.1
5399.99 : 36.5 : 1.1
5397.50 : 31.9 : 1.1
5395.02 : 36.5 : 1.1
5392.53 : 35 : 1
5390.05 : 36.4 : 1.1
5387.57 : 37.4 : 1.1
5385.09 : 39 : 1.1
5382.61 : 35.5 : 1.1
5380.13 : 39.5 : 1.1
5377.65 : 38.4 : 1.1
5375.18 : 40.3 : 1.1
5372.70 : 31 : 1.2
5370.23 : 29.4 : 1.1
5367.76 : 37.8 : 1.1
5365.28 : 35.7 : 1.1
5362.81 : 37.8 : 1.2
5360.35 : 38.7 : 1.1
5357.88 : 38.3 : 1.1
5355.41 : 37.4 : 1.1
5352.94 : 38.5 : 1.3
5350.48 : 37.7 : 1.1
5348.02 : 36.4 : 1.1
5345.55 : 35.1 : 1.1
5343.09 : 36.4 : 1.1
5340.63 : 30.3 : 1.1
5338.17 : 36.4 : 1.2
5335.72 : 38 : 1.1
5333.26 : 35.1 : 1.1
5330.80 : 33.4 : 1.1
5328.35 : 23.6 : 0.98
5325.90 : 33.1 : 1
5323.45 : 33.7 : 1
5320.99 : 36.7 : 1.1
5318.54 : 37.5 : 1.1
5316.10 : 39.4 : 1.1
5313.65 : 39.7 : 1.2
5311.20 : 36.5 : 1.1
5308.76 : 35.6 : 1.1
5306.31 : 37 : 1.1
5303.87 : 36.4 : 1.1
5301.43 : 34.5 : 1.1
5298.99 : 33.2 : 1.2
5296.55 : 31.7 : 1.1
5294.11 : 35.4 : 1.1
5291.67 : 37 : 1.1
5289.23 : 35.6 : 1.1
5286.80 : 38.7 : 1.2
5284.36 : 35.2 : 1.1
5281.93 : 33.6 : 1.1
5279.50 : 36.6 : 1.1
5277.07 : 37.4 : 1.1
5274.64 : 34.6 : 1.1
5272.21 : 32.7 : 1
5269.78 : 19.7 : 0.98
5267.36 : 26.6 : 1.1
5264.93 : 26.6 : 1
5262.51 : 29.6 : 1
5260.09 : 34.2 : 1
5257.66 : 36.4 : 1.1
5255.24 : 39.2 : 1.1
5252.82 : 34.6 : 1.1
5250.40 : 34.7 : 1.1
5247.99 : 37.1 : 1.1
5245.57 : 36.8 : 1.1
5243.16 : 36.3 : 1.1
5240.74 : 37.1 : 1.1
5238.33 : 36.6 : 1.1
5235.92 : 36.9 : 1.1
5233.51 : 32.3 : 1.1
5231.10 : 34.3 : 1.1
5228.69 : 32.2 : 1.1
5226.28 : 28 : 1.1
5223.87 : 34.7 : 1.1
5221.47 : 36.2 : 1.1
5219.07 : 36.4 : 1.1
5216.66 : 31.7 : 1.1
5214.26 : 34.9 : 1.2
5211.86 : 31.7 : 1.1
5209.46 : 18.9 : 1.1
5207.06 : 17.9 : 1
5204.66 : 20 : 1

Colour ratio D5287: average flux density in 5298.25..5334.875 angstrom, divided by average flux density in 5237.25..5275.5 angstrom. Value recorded 1.1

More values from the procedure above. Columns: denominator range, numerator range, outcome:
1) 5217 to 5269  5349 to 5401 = 1.08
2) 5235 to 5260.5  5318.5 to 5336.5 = 0.92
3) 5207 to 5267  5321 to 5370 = 1.06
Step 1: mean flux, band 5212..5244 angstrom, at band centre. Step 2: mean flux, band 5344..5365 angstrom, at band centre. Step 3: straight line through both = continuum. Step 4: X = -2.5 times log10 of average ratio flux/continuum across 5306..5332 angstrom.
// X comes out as 0.045 mag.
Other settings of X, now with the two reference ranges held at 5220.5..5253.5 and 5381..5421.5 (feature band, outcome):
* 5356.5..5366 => -0.06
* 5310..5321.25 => -0.08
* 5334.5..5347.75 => 0.01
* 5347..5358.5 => -0.06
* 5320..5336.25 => 0.08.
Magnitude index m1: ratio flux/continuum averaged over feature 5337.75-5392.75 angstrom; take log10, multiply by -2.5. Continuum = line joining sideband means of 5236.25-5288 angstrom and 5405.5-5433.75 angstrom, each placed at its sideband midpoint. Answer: -0.035 mag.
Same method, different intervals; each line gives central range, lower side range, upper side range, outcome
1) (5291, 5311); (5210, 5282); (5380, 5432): -0.02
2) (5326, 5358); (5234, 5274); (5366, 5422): 0.00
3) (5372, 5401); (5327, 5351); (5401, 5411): -0.08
